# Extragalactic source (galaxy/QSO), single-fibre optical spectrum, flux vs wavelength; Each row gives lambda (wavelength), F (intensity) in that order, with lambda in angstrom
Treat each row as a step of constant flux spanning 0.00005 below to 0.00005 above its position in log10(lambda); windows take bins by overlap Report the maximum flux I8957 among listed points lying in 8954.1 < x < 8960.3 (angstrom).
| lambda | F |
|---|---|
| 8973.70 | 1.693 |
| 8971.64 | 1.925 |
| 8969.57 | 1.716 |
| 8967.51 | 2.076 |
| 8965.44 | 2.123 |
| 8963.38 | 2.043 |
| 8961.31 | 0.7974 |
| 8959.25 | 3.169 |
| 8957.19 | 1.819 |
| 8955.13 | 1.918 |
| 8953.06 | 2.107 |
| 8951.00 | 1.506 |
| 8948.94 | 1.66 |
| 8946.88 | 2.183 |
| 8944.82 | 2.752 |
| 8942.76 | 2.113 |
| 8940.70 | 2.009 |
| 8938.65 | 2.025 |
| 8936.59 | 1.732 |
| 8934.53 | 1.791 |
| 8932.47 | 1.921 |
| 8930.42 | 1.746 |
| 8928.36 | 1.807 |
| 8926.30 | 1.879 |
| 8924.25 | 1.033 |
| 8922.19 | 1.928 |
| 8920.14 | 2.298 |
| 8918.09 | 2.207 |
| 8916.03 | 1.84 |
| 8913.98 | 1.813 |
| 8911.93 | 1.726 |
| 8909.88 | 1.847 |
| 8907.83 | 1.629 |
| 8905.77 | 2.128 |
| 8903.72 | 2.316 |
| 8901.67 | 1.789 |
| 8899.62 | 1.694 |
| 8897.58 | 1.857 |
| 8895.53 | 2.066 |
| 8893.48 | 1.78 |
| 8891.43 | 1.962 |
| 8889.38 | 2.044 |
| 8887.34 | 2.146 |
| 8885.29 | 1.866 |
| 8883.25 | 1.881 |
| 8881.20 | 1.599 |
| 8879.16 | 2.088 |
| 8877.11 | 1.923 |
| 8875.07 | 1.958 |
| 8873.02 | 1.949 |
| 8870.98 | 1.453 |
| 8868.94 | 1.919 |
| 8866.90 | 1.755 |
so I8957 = 3.169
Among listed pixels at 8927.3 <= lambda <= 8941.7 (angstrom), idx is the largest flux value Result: 2.025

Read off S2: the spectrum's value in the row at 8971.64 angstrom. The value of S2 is 1.925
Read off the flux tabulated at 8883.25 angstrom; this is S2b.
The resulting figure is 1.881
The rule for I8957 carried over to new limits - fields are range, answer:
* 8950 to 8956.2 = 2.107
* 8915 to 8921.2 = 2.298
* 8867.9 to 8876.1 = 1.958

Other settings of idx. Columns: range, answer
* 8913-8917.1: 1.84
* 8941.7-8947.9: 2.752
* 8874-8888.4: 2.146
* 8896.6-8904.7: 2.316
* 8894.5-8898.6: 2.066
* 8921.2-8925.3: 1.928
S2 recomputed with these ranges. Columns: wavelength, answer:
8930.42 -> 1.746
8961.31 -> 0.7974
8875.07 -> 1.958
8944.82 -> 2.752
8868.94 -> 1.919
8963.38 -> 2.043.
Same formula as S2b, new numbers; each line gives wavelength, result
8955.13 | 1.918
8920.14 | 2.298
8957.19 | 1.819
